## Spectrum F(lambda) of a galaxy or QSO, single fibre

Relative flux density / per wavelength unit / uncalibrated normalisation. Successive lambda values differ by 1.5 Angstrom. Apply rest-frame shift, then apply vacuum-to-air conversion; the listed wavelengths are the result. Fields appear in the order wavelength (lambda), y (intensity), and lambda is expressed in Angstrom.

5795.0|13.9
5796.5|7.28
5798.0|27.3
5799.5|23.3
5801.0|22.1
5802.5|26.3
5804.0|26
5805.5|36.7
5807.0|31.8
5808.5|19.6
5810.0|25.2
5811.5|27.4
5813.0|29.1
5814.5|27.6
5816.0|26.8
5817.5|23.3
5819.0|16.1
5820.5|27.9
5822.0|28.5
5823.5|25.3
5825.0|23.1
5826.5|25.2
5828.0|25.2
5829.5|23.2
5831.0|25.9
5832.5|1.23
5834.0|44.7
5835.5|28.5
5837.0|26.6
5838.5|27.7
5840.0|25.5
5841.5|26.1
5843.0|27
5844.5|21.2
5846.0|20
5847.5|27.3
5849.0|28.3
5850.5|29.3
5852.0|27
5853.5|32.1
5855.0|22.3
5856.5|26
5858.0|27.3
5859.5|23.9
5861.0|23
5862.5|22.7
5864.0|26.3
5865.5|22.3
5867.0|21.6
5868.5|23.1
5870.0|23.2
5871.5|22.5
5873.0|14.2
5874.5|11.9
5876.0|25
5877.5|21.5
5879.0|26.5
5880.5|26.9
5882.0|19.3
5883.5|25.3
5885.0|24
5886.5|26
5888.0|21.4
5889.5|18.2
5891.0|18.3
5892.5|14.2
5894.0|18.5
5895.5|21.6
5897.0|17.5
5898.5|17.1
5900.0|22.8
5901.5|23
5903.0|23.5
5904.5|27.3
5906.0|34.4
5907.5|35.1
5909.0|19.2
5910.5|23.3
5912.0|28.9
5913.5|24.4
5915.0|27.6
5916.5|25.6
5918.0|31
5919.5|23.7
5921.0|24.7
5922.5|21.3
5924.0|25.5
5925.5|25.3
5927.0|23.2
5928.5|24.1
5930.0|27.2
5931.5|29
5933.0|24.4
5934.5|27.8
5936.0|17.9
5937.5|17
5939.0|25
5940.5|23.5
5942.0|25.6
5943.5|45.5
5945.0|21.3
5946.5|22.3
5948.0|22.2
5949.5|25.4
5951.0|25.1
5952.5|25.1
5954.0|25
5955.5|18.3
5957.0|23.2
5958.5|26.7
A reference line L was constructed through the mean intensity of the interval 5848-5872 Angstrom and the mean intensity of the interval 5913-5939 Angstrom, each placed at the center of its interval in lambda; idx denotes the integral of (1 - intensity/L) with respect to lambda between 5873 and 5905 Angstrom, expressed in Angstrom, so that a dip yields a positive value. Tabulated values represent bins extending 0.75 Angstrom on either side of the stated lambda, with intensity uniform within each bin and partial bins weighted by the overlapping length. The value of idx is 4.8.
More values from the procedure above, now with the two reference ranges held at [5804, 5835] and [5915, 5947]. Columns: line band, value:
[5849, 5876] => 2.1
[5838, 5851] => 0.0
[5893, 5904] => 2.1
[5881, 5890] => 1.0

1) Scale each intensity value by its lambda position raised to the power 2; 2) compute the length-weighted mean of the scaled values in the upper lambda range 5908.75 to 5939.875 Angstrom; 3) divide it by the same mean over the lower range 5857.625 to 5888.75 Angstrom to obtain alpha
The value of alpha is 1.1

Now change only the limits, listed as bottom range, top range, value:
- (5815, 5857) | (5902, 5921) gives 1.08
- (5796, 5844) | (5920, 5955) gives 1.02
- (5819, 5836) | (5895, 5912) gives 1.00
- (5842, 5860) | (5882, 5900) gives 0.79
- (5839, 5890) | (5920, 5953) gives 1.07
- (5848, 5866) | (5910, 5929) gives 1.00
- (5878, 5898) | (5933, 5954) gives 1.19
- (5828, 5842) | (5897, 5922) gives 1.02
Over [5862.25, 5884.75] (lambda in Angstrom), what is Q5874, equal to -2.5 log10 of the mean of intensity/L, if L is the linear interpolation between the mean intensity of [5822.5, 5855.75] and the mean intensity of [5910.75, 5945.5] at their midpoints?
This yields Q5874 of 0.16 mag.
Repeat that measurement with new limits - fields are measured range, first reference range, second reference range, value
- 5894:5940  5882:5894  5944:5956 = -0.111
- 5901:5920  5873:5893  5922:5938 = -0.171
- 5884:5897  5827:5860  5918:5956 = 0.242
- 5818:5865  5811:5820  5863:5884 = -0.070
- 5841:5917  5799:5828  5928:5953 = 0.085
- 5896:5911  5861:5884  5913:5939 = -0.029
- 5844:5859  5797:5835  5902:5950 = -0.025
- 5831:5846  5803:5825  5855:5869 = 0.000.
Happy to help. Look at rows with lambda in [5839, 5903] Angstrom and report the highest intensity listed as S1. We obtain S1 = 32.1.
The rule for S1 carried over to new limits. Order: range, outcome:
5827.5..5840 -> 44.7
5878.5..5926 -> 35.1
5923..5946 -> 45.5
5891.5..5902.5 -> 23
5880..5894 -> 26.9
